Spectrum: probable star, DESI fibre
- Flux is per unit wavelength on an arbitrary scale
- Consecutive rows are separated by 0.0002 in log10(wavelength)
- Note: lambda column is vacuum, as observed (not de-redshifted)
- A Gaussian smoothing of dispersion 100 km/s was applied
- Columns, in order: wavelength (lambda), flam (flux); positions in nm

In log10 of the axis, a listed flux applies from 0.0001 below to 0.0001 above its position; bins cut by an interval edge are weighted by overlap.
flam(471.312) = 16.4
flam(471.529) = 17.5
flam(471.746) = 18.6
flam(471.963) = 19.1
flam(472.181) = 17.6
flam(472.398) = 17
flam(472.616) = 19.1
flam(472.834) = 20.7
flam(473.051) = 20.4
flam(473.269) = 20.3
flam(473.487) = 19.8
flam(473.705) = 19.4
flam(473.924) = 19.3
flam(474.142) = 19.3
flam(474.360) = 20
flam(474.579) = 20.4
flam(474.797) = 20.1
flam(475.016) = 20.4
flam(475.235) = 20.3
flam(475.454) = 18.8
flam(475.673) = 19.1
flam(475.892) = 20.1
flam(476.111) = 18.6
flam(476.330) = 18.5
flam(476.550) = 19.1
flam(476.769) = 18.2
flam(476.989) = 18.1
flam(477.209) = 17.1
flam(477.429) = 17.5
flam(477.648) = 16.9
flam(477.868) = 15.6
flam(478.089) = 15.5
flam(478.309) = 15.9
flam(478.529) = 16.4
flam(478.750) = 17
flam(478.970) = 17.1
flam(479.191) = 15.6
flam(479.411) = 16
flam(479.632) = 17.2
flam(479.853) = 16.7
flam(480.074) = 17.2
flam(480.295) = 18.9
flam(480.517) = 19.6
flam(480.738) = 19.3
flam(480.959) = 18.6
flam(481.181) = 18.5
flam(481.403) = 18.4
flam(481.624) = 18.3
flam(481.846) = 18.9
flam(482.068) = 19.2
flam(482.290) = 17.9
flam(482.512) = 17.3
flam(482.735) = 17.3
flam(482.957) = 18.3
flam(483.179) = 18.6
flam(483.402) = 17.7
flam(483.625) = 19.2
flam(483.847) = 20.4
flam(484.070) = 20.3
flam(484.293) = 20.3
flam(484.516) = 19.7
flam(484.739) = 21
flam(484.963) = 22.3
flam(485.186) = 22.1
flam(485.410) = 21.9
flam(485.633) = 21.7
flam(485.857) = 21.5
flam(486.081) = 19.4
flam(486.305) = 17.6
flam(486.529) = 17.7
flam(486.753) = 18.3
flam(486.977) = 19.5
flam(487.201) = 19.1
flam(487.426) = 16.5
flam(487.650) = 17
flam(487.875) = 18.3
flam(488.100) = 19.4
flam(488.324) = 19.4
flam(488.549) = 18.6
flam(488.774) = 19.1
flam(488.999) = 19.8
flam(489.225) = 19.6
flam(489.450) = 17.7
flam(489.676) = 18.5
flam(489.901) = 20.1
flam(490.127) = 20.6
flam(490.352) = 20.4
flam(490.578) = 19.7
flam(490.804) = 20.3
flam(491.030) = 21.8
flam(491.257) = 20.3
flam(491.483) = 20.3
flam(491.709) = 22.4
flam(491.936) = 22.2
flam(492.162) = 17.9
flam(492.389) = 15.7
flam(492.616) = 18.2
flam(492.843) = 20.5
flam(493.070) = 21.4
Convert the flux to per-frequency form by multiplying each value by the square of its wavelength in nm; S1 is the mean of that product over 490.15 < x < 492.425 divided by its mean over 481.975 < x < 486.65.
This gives 1.1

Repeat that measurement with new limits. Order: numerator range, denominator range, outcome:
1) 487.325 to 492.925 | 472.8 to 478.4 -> 1.09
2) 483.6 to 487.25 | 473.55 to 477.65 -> 1.10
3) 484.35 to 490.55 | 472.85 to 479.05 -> 1.10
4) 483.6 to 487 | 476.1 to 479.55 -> 1.23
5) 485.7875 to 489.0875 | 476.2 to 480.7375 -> 1.12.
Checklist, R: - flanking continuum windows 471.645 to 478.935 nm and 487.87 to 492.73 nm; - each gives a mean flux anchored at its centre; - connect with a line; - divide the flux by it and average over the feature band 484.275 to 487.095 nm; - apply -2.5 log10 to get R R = -0.052 mag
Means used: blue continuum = 18.6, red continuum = 19.6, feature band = 20.2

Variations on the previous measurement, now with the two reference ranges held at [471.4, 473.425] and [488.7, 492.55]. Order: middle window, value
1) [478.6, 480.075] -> 0.158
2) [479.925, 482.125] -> 0.039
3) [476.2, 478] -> 0.091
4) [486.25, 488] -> 0.092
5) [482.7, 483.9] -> 0.048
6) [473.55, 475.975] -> -0.040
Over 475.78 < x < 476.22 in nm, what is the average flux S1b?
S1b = 19.4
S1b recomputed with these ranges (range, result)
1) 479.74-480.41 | 17.6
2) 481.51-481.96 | 18.6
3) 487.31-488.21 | 17.8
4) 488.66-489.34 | 19.5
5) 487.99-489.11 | 19.3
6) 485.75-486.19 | 20.4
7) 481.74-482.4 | 18.7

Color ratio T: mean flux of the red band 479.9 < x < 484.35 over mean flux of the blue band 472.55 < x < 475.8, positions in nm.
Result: 0.9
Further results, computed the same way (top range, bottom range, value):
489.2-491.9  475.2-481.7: 1.14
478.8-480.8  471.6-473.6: 0.91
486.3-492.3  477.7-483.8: 1.10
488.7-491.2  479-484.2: 1.09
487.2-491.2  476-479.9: 1.13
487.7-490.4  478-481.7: 1.10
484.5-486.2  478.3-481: 1.22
